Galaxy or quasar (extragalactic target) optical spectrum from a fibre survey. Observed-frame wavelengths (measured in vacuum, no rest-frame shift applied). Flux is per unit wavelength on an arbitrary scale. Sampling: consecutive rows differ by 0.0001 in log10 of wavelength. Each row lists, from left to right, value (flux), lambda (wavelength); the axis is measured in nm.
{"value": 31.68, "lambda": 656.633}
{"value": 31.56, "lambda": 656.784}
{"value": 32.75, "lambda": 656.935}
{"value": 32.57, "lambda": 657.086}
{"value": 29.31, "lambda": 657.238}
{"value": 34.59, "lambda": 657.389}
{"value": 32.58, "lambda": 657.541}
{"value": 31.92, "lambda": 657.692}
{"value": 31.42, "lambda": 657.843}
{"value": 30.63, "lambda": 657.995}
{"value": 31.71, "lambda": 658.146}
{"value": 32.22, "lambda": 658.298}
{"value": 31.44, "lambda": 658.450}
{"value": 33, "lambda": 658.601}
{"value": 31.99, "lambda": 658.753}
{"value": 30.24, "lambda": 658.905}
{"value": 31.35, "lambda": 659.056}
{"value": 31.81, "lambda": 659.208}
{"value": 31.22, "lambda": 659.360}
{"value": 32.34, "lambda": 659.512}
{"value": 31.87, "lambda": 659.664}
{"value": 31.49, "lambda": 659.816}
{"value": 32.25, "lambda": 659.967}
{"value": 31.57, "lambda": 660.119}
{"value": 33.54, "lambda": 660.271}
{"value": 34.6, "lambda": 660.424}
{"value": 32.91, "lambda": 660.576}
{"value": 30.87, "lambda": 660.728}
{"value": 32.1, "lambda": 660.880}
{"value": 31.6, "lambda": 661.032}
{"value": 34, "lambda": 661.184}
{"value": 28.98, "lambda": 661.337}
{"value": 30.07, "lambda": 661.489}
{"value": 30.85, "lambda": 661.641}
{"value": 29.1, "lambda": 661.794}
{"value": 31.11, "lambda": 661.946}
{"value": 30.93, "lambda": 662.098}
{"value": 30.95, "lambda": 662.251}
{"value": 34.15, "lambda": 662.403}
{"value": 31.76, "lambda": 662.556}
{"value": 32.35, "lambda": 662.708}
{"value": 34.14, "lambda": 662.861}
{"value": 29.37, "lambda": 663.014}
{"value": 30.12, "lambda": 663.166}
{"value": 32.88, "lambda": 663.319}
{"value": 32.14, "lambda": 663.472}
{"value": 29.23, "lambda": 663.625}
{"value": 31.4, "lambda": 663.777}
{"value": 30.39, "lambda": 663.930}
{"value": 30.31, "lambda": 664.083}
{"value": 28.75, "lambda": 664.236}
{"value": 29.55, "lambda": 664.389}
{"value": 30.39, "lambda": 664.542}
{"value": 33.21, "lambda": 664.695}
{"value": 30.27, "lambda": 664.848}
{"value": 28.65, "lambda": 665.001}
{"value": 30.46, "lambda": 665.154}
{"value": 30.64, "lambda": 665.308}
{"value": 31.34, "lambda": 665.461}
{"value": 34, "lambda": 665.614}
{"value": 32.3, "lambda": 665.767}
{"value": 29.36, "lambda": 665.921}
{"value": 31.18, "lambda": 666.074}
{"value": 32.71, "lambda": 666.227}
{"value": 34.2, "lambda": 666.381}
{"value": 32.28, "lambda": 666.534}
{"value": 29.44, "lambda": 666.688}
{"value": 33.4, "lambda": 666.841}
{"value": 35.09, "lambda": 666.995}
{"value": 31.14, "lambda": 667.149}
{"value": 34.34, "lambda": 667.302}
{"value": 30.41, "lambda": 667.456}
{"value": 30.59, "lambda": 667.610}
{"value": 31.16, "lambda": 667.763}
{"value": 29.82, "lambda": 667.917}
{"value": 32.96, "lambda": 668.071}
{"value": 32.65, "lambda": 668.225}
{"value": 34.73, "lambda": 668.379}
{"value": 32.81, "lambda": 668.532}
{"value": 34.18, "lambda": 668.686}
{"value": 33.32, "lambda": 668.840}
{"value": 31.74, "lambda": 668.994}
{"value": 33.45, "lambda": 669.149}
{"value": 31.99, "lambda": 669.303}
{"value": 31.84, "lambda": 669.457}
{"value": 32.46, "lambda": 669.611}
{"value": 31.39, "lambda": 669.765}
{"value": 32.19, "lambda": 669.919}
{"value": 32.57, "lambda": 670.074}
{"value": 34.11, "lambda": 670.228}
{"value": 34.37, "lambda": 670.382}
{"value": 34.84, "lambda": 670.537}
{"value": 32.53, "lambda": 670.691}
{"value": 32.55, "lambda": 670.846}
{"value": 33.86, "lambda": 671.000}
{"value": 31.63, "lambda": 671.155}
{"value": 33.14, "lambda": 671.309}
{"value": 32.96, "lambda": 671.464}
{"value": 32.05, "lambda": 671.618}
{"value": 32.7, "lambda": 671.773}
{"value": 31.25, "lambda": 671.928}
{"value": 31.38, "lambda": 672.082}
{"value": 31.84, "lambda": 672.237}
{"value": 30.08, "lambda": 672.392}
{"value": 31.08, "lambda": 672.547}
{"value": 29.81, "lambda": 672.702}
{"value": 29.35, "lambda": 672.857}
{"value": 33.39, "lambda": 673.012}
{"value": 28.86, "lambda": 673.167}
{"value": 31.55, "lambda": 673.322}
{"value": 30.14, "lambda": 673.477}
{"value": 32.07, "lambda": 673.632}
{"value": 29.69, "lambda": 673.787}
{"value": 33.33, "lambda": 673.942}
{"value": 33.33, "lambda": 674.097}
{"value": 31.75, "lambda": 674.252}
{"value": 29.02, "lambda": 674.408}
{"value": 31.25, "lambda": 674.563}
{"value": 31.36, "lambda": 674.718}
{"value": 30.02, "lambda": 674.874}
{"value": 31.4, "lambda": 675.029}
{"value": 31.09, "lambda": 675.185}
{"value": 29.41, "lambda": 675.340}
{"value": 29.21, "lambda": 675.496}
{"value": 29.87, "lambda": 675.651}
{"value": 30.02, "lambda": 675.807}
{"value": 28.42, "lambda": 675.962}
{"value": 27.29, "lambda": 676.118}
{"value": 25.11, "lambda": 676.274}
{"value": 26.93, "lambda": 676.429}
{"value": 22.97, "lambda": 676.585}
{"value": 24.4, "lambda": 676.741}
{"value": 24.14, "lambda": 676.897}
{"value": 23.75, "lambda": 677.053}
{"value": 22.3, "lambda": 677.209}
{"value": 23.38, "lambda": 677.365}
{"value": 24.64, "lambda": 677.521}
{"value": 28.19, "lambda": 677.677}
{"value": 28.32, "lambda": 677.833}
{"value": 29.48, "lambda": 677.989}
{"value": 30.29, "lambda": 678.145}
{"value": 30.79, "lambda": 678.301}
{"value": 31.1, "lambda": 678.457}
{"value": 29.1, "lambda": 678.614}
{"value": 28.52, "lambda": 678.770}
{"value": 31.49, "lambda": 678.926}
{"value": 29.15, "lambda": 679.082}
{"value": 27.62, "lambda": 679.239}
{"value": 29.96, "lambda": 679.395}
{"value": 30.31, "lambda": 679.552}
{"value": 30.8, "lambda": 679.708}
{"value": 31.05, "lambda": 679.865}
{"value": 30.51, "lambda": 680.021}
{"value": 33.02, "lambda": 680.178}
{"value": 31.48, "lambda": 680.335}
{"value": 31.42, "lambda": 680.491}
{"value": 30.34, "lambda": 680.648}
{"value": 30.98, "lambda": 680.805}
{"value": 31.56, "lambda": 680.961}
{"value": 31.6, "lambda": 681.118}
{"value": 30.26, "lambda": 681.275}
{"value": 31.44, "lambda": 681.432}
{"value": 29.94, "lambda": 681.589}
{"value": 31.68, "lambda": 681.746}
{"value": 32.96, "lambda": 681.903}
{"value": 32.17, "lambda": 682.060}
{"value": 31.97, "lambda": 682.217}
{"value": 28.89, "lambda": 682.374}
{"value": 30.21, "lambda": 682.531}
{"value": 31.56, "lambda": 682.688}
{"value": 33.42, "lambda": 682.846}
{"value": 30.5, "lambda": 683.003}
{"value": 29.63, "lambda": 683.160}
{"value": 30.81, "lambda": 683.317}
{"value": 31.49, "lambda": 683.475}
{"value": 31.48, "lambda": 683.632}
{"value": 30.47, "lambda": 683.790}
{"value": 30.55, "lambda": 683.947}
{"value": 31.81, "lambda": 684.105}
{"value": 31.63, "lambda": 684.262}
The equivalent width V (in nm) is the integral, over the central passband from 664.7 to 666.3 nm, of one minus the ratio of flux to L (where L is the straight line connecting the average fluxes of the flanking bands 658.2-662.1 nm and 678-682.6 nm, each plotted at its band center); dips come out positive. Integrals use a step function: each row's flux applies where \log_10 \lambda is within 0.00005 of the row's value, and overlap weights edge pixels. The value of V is 0.01 nm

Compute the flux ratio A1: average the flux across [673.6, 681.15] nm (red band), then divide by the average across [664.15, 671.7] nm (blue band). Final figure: 0.91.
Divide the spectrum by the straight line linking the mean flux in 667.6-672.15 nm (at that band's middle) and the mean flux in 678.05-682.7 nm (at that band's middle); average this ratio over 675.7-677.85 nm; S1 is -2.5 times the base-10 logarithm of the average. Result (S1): 0.218 mag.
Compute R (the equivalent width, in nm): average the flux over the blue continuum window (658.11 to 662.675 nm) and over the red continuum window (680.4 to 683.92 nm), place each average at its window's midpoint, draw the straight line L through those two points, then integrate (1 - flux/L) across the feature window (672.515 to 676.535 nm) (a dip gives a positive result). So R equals 0.16 nm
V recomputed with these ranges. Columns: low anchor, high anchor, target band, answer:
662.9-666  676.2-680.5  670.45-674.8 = -0.36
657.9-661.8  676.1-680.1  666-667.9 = -0.12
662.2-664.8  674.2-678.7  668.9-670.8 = -0.20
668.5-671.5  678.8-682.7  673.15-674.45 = 0.04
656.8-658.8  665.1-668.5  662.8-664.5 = 0.07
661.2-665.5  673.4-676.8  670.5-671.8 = -0.13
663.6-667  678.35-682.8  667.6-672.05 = -0.22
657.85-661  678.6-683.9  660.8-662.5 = 0.03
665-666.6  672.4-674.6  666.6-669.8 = -0.09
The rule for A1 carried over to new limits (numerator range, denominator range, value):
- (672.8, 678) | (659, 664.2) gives 0.91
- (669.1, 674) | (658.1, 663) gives 1.01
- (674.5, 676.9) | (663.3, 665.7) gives 0.92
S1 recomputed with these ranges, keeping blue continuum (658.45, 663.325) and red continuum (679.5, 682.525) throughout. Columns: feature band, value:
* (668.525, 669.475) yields -0.04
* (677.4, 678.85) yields 0.09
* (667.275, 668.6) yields -0.02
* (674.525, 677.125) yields 0.12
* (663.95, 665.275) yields 0.05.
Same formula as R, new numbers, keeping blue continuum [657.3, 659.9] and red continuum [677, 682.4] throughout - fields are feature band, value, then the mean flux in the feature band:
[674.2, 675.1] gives -0.015 nm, 30.8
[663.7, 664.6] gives 0.034 nm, 30.1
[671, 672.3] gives -0.070 nm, 32.2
